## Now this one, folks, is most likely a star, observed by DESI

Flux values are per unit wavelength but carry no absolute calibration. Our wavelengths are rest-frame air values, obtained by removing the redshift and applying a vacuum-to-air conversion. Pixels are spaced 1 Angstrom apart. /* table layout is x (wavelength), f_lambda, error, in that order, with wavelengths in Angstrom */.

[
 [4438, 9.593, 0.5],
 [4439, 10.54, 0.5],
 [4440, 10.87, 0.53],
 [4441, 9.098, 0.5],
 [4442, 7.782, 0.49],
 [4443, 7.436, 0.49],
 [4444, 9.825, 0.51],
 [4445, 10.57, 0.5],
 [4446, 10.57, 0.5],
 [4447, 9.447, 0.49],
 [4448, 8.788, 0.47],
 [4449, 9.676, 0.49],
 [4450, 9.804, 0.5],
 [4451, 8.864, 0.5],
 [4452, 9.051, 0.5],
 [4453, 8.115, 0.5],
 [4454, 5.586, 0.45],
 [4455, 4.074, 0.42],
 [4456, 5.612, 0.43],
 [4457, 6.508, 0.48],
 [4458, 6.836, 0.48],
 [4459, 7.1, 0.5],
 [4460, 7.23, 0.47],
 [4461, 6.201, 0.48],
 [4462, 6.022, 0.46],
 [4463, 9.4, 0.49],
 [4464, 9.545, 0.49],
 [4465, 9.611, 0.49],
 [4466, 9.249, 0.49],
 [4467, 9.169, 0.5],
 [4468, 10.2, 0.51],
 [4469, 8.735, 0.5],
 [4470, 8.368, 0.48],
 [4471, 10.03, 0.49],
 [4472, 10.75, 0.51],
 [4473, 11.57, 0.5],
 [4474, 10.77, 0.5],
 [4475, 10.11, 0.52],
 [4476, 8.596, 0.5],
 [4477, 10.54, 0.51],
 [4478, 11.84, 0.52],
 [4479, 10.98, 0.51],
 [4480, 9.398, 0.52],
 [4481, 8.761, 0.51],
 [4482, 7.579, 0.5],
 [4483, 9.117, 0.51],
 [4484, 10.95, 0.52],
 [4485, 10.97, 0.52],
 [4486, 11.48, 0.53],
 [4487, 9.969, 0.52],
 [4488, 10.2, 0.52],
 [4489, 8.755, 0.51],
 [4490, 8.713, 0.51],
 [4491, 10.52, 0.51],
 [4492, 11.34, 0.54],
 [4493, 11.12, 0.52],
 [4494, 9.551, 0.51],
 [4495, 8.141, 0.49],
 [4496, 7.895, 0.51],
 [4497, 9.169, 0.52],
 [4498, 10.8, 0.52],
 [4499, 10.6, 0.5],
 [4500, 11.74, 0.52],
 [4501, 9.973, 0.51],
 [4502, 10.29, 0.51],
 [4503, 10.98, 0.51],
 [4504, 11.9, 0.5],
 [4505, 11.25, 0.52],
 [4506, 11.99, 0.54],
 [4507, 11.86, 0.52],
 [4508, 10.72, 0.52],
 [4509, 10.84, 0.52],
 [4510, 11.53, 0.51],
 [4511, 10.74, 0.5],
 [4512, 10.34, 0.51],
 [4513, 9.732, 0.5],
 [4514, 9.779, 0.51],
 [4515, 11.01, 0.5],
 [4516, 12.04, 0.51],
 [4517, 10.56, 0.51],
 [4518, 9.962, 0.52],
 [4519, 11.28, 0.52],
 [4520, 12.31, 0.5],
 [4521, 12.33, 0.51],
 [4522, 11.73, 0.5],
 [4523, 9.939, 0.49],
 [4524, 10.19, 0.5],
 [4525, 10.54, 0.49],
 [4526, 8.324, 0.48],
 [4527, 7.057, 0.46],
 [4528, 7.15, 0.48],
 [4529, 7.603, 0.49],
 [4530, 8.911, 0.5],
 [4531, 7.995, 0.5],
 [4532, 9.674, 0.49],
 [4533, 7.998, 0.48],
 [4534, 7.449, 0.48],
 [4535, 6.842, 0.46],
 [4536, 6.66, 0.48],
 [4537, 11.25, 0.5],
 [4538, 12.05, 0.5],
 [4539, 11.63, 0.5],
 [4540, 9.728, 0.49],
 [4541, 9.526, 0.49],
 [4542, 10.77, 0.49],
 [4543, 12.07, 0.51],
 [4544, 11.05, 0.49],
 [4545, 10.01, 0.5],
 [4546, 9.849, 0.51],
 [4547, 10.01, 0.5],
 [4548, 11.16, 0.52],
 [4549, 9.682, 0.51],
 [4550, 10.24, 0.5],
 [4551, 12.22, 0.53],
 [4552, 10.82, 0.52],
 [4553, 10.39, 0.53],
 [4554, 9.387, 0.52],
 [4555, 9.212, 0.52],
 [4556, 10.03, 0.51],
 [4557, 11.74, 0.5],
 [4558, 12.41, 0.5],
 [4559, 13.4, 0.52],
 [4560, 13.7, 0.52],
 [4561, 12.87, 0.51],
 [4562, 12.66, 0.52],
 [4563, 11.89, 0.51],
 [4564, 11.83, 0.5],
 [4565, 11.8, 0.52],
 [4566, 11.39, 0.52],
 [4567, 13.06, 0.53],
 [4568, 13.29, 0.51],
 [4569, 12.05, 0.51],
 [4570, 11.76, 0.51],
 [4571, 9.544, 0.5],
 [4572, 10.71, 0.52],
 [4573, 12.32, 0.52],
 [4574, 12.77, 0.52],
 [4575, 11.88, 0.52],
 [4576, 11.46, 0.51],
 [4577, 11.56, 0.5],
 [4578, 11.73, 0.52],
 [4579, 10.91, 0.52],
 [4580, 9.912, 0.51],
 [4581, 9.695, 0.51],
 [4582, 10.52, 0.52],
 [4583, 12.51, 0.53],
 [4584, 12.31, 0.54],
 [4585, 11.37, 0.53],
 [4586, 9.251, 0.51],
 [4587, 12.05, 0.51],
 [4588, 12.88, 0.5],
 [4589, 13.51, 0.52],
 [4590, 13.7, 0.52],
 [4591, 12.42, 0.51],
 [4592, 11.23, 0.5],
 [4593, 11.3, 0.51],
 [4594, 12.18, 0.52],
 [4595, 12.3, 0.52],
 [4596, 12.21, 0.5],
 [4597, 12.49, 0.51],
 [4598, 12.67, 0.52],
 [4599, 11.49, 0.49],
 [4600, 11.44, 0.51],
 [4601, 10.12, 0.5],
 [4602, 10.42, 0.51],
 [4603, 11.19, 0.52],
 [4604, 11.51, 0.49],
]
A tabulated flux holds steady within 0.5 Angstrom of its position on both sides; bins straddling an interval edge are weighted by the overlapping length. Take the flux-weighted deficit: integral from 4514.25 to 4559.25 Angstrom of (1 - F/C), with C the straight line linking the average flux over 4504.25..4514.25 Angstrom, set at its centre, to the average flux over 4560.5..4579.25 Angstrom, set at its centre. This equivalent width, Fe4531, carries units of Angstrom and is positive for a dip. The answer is 4.9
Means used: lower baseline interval 10.9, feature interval 10.1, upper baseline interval 11.9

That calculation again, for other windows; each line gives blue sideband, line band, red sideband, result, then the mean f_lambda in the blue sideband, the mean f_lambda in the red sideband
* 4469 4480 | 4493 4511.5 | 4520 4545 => -1.2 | 10.2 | 9.59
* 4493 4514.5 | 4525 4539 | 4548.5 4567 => 3.1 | 10.5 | 11.5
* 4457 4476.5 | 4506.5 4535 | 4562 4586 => 0.7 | 8.86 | 11.6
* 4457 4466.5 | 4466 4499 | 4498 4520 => -2.6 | 7.84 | 10.9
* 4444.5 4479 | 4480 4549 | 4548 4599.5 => 0.3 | 8.81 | 11.7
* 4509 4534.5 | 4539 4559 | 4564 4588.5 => 0.1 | 9.87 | 11.5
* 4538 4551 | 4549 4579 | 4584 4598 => -1.0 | 10.6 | 12.1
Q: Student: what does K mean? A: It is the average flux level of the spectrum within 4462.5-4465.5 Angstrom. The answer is 9.52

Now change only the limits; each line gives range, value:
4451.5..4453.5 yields 8.58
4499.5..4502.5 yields 10.7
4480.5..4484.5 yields 9.1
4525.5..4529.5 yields 7.53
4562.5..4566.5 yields 11.7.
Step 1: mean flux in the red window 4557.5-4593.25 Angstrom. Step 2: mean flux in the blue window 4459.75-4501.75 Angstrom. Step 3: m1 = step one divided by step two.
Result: 1.2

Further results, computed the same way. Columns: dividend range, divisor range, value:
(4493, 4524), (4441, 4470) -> 1.29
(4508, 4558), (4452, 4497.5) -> 1.12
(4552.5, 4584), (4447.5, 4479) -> 1.33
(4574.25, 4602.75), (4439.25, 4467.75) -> 1.40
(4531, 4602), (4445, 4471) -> 1.36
